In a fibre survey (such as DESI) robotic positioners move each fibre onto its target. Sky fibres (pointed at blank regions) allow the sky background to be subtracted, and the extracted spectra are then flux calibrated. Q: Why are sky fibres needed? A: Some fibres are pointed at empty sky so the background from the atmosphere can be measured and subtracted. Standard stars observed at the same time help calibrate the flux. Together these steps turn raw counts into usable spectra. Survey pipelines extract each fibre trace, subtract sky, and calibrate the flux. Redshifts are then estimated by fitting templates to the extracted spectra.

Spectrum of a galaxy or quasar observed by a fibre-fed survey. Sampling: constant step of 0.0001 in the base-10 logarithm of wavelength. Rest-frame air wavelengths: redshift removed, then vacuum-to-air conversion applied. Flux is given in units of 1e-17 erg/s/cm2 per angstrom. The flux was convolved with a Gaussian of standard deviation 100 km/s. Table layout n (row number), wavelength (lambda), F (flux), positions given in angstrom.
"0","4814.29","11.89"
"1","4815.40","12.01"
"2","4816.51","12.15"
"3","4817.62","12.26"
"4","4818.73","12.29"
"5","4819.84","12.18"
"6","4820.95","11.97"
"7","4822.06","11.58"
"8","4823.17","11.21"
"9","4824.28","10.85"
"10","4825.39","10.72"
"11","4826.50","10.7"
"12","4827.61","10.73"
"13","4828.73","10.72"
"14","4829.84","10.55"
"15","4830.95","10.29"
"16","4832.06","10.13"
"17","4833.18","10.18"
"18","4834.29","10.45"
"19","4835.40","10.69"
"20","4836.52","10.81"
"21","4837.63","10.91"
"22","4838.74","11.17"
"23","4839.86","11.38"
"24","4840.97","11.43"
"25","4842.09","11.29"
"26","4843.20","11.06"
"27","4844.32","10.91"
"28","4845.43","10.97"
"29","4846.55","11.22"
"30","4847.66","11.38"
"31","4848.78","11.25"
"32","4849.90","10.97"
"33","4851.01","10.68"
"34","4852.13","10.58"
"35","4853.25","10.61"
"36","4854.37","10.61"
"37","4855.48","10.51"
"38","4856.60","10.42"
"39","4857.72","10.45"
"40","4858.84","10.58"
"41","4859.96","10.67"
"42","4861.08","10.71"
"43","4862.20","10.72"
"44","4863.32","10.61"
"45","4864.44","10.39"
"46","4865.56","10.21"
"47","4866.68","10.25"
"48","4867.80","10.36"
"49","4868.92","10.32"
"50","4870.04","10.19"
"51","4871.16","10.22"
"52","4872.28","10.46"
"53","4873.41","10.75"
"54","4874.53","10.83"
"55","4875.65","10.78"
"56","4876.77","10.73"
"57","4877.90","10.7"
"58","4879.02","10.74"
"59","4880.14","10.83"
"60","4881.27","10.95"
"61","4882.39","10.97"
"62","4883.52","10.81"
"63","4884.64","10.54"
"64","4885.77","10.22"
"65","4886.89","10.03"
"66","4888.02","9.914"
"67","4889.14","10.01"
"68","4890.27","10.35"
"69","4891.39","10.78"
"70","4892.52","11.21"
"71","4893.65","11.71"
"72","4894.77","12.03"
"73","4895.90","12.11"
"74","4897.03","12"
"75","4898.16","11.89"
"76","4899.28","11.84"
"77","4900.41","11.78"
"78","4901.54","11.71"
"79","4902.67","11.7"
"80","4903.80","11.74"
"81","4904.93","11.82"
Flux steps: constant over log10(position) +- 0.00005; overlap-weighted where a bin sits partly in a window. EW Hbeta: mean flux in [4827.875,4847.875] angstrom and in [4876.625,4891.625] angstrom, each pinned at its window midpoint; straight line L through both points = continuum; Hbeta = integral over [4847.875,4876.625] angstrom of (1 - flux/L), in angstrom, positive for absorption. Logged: 0.3 angstrom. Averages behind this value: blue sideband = 10.9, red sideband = 10.5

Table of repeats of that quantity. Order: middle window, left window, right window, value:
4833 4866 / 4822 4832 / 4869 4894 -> -0.3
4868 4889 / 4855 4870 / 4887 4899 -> 0.6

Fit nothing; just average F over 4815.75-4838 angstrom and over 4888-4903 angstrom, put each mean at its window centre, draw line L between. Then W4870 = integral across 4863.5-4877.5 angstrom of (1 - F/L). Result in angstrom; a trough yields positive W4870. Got 1.0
